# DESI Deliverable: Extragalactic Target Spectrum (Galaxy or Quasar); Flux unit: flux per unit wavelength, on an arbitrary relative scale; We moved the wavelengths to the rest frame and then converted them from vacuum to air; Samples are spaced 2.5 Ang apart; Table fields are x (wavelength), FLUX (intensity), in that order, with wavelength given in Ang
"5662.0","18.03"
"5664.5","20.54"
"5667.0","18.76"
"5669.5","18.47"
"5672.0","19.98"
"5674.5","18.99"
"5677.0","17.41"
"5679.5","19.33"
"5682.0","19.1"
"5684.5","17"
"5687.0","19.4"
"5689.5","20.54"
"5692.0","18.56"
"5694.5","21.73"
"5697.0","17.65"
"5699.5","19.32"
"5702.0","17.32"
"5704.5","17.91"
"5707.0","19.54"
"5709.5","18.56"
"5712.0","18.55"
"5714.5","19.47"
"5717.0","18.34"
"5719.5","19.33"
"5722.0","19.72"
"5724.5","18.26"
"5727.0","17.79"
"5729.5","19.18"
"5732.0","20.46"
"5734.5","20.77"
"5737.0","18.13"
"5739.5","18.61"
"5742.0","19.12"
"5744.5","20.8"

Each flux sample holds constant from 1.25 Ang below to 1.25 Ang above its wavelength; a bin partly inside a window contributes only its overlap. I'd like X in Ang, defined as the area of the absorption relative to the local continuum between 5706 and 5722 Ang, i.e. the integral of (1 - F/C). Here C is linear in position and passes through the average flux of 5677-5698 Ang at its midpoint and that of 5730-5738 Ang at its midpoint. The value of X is 0.4 Ang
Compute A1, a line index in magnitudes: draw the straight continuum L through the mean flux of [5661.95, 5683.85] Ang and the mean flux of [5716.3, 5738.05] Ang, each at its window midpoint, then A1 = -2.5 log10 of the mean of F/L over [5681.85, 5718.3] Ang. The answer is 0.01 mag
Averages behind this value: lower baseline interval 19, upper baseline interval 19.1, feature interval 18.9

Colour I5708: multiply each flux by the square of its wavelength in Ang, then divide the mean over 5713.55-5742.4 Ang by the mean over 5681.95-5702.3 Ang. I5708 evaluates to 1.02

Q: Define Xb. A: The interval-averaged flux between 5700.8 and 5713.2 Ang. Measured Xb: 18.4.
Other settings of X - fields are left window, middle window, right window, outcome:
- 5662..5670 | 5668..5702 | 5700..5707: -0.6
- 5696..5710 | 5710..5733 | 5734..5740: -0.3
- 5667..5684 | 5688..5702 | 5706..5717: -0.4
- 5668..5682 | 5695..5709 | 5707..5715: 0.3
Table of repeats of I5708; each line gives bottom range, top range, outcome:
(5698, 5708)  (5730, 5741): 1.07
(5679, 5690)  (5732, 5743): 1.04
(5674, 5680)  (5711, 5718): 1.03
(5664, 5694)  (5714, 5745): 1.03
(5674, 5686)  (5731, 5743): 1.08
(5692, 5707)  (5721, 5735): 1.03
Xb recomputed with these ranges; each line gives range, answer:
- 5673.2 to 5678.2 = 18.2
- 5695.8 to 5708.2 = 18.3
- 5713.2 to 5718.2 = 18.9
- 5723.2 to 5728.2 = 18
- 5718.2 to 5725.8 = 19.1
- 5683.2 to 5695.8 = 19.4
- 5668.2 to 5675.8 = 19.1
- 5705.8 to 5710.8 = 19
